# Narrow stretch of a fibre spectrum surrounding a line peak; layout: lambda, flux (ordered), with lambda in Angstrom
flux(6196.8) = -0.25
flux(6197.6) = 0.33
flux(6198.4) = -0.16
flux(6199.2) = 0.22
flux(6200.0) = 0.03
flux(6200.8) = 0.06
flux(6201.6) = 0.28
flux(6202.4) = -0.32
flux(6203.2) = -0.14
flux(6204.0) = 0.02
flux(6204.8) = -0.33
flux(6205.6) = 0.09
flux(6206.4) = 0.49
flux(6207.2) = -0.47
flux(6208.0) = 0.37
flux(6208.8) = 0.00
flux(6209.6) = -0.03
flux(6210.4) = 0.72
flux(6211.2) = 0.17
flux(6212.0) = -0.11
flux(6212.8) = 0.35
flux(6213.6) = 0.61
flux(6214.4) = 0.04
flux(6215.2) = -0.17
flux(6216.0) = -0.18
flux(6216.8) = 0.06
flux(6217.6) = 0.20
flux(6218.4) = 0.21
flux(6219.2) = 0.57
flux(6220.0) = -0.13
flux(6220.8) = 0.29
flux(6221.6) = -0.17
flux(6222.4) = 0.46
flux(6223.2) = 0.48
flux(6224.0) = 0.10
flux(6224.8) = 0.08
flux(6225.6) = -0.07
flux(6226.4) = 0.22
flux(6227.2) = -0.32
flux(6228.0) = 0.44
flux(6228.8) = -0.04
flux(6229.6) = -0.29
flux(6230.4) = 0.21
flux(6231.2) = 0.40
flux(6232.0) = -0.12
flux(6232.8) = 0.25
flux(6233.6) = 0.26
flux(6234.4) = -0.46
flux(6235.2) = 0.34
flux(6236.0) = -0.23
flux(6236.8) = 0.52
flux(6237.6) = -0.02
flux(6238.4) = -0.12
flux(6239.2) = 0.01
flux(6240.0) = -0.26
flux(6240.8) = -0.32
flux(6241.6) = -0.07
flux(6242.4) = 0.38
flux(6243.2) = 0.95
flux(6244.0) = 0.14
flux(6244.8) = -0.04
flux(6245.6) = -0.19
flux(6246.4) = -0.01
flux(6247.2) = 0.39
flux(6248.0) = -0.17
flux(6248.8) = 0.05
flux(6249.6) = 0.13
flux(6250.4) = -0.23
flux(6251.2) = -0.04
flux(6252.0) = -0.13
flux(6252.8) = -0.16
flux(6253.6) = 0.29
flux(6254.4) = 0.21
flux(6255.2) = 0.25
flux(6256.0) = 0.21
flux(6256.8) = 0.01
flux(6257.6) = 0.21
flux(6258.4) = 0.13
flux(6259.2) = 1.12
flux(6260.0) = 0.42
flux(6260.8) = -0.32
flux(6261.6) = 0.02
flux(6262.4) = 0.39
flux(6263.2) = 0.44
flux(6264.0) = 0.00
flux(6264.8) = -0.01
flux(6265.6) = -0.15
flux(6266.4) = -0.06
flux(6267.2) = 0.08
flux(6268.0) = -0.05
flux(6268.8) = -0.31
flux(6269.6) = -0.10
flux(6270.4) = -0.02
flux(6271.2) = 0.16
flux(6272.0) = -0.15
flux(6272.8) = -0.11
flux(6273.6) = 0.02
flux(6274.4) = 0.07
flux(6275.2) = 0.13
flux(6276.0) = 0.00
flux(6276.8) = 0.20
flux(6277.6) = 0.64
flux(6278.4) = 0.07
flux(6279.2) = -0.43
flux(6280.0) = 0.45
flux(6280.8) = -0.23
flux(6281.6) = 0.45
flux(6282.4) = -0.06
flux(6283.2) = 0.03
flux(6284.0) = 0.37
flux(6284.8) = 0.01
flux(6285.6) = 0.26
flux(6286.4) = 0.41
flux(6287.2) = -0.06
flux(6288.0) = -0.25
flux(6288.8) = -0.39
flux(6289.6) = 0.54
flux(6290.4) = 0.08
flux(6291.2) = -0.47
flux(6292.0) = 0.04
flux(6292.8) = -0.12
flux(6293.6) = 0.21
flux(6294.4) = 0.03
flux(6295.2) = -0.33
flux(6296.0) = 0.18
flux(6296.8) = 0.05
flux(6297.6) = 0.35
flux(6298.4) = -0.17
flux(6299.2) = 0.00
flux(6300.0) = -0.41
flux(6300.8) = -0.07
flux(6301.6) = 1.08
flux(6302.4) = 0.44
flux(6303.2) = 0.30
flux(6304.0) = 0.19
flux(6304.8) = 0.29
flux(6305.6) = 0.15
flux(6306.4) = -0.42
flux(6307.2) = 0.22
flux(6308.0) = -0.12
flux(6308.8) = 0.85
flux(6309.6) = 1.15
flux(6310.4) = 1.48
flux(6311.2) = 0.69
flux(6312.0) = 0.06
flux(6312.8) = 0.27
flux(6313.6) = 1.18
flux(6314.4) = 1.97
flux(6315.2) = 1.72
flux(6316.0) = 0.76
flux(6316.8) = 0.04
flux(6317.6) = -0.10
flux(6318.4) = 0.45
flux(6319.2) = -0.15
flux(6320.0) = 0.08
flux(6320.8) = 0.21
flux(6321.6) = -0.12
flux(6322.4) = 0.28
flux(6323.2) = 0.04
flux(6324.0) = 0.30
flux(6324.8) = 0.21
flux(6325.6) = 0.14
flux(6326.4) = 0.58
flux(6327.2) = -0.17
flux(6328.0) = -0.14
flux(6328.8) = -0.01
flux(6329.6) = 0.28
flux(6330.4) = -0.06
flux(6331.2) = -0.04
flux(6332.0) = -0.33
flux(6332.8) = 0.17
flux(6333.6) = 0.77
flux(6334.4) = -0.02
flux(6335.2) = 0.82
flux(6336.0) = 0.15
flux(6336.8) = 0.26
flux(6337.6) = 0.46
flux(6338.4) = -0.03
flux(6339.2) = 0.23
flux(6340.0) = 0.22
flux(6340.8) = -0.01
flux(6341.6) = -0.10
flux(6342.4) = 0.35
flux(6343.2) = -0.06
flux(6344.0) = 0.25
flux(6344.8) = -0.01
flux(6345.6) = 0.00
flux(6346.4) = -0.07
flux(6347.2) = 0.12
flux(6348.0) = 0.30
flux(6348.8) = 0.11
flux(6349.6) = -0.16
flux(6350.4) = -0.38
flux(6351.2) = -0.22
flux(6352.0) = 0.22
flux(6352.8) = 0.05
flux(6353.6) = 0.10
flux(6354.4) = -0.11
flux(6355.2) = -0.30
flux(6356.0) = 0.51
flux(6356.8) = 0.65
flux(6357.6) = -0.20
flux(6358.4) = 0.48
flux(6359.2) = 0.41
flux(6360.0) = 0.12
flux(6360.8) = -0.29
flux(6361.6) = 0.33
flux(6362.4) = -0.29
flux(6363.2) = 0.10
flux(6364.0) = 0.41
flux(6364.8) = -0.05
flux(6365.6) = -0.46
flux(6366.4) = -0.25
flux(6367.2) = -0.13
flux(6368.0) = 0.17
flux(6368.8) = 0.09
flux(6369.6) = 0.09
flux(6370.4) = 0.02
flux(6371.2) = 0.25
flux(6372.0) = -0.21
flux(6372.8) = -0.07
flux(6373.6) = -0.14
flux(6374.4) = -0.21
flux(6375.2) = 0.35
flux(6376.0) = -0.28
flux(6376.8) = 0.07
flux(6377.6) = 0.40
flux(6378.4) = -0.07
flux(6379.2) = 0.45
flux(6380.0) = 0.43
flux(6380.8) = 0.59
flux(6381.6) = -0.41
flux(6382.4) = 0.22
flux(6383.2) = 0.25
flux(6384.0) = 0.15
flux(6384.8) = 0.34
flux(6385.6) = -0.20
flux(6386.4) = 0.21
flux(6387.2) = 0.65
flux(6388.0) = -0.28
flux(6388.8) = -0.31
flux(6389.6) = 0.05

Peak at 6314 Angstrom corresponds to [O II]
